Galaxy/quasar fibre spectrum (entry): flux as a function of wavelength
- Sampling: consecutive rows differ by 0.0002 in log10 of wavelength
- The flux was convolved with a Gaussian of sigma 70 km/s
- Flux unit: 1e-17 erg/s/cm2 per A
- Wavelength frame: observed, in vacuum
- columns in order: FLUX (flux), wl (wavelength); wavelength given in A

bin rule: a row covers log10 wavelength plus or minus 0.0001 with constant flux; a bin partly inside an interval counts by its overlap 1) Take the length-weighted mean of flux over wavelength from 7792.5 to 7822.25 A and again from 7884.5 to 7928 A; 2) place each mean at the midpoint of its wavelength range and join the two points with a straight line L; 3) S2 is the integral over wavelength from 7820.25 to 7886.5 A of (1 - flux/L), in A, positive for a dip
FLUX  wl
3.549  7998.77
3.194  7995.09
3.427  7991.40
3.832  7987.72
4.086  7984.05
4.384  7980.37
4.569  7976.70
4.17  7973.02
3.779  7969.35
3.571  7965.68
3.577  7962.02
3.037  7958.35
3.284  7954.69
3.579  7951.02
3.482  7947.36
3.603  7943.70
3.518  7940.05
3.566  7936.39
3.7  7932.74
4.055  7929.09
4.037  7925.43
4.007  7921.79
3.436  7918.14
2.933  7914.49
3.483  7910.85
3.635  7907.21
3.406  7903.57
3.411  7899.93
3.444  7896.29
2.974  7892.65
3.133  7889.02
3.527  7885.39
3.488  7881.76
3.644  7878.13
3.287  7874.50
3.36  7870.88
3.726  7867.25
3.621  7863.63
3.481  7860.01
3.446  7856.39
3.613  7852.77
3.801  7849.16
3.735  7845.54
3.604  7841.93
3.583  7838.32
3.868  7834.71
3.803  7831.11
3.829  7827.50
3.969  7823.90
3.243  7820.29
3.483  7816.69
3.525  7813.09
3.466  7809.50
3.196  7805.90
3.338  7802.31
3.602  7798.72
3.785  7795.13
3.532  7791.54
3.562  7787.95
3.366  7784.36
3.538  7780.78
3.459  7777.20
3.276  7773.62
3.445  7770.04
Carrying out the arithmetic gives -3.1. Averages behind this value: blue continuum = 3.46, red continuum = 3.46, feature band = 3.62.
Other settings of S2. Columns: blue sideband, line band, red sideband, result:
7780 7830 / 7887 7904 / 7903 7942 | 1.59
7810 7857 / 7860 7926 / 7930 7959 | 2.04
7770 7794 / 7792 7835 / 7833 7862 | -0.38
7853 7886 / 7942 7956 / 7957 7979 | 0.97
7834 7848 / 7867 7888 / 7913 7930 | 1.21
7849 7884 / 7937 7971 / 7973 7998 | 2.87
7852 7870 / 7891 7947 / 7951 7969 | -1.09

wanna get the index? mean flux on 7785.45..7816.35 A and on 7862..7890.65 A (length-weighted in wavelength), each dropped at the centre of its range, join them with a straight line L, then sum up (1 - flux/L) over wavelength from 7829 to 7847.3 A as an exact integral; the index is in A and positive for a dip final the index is -1.2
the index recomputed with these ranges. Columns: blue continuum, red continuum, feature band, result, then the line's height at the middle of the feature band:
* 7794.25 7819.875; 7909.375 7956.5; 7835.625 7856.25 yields -0.92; 3.5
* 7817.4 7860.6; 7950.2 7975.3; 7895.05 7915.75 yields 1.30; 3.62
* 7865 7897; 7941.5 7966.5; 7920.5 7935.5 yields -2.17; 3.43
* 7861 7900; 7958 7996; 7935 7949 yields 0.52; 3.68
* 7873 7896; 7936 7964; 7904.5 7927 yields -1.18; 3.4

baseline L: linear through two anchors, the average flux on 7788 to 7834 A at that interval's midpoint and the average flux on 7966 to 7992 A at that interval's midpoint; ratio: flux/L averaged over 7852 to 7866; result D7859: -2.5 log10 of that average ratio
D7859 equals 0.05 mag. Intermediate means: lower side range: 3.57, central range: 3.54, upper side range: 4.04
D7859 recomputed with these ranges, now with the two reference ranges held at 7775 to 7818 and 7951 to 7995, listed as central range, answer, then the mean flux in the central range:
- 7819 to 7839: -0.06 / 3.73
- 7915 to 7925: 0.00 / 3.66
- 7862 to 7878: 0.03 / 3.51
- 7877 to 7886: 0.02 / 3.55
